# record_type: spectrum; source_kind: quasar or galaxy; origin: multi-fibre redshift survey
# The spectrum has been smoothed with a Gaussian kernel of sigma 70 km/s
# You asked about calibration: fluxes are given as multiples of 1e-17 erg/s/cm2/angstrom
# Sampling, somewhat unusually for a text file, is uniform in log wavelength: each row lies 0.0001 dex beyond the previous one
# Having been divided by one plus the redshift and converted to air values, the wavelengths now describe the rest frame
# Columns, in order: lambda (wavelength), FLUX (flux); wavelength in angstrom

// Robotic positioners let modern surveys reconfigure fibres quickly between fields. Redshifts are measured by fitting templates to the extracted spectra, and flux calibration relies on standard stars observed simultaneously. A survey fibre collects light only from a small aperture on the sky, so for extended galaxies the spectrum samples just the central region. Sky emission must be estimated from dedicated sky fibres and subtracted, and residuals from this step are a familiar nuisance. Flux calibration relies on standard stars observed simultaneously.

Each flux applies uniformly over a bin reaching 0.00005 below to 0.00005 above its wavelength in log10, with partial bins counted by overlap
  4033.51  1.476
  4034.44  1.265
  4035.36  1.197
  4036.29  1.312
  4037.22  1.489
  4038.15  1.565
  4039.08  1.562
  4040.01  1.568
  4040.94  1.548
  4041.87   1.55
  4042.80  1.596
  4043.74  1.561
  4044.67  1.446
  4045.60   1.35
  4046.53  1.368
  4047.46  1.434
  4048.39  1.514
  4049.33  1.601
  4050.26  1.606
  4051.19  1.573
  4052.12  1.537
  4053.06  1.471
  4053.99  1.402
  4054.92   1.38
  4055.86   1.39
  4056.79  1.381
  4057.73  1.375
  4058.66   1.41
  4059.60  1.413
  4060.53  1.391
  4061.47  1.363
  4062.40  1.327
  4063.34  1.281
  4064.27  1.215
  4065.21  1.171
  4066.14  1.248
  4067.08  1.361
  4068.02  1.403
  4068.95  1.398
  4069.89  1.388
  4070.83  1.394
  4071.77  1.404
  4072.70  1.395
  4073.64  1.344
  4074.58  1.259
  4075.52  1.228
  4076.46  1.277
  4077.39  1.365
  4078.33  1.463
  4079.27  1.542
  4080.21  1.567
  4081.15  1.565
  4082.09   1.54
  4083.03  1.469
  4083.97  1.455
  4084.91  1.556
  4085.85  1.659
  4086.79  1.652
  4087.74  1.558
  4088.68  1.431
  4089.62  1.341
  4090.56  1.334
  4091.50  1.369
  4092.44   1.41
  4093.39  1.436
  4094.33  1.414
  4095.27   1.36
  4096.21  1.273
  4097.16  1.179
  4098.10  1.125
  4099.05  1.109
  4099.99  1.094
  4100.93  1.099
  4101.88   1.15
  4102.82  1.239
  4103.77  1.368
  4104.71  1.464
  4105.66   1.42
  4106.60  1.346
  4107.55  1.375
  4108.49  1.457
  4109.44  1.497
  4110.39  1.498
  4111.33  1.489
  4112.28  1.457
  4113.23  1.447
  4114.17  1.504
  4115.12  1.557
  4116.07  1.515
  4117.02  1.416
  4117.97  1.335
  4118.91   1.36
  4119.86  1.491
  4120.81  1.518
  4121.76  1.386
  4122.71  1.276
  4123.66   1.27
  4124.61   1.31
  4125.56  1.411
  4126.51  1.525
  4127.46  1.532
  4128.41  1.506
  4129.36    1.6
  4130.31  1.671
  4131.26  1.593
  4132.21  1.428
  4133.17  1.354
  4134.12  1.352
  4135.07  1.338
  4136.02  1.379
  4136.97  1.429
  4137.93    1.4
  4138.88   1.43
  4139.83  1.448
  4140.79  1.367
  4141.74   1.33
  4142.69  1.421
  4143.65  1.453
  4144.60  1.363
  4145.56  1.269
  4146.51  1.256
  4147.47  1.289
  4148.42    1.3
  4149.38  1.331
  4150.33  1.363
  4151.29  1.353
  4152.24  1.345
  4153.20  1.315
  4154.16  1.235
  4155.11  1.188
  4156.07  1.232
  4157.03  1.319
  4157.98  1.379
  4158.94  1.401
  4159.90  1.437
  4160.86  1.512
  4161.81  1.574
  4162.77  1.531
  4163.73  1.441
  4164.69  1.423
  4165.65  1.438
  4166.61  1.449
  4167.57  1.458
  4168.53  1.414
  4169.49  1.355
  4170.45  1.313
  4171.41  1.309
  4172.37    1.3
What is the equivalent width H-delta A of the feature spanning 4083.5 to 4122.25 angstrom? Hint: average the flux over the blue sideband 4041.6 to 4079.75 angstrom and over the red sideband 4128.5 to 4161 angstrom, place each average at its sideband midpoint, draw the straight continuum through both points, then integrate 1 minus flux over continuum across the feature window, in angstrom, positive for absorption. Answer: -0.1 angstrom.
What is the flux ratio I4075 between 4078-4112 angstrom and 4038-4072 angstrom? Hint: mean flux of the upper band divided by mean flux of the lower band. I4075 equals 1.0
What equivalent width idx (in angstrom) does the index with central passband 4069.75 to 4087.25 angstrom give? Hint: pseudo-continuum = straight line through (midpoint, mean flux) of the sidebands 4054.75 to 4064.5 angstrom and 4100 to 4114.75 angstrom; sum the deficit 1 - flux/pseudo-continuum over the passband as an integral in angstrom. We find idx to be -1.1 angstrom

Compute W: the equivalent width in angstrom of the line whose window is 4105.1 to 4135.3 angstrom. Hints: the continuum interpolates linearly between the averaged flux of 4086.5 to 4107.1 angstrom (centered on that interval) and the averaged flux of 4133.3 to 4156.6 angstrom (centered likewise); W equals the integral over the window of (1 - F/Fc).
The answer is -2.6 angstrom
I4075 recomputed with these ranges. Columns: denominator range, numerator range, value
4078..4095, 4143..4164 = 0.91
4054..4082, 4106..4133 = 1.06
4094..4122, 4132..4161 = 0.99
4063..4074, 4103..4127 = 1.07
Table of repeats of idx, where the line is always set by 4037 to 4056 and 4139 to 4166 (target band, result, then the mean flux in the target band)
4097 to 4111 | 1.3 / 1.3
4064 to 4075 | 1.0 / 1.33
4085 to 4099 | 0.5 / 1.39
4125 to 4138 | -0.7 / 1.47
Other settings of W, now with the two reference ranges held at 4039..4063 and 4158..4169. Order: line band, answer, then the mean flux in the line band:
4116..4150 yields 1.2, 1.41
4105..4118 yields 0.0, 1.45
